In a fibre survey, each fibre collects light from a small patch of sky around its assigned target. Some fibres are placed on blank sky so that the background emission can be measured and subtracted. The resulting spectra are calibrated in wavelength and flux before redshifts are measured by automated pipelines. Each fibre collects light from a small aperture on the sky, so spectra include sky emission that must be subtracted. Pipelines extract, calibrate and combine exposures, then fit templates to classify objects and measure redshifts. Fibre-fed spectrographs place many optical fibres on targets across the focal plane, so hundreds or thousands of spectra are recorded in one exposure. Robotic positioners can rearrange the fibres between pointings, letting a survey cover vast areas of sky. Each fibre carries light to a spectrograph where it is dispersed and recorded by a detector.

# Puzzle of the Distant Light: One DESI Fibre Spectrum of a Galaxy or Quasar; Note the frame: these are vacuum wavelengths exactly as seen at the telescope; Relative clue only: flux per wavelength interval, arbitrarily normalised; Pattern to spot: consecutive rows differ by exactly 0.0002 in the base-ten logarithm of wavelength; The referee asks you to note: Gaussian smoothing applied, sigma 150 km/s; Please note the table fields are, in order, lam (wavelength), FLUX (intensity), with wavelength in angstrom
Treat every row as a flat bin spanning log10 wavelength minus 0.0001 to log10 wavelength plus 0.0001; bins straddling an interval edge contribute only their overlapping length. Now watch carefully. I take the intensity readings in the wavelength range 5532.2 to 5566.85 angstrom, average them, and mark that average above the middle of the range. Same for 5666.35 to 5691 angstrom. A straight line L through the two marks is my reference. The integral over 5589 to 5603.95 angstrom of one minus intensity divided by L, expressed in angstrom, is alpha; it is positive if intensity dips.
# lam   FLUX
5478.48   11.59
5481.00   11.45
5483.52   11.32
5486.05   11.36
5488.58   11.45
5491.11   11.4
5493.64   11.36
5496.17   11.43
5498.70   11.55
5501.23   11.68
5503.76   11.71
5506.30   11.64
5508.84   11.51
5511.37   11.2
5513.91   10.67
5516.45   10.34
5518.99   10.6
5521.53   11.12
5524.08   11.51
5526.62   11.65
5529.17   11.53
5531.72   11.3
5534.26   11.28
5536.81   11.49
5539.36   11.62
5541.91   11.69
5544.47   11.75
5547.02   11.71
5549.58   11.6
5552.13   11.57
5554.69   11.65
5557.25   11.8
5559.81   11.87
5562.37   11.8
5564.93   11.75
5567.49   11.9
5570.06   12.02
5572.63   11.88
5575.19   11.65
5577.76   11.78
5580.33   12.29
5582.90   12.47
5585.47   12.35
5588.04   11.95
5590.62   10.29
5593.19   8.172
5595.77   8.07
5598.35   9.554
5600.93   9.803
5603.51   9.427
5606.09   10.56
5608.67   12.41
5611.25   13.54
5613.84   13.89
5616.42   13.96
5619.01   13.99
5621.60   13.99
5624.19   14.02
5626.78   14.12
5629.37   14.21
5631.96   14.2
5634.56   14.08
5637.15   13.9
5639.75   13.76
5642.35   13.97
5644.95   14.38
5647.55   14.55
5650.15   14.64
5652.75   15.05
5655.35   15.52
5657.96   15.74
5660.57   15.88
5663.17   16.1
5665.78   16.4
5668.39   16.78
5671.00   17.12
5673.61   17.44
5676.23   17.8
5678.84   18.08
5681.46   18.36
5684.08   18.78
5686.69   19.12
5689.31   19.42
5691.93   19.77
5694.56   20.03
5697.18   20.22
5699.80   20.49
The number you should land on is 5.0 angstrom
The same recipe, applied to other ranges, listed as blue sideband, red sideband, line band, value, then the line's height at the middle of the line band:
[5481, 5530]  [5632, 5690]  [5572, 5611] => 8.6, 14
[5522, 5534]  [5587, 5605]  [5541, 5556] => -1.1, 10.9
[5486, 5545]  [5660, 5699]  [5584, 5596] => 3.4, 14.5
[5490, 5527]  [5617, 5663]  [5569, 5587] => 1.3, 13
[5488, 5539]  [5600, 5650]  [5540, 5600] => 4.7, 12.4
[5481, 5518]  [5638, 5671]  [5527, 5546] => 1.1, 12.3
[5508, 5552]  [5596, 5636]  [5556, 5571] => 0.0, 11.9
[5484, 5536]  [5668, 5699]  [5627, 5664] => 5.2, 17.1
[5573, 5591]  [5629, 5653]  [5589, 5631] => 3.8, 13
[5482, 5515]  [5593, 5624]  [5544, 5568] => -0.4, 11.5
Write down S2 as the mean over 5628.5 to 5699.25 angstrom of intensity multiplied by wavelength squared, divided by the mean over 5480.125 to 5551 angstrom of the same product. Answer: 1.53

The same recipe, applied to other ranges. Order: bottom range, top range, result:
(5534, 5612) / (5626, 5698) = 1.50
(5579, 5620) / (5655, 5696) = 1.60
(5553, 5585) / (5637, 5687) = 1.40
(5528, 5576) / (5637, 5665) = 1.32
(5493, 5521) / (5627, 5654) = 1.33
